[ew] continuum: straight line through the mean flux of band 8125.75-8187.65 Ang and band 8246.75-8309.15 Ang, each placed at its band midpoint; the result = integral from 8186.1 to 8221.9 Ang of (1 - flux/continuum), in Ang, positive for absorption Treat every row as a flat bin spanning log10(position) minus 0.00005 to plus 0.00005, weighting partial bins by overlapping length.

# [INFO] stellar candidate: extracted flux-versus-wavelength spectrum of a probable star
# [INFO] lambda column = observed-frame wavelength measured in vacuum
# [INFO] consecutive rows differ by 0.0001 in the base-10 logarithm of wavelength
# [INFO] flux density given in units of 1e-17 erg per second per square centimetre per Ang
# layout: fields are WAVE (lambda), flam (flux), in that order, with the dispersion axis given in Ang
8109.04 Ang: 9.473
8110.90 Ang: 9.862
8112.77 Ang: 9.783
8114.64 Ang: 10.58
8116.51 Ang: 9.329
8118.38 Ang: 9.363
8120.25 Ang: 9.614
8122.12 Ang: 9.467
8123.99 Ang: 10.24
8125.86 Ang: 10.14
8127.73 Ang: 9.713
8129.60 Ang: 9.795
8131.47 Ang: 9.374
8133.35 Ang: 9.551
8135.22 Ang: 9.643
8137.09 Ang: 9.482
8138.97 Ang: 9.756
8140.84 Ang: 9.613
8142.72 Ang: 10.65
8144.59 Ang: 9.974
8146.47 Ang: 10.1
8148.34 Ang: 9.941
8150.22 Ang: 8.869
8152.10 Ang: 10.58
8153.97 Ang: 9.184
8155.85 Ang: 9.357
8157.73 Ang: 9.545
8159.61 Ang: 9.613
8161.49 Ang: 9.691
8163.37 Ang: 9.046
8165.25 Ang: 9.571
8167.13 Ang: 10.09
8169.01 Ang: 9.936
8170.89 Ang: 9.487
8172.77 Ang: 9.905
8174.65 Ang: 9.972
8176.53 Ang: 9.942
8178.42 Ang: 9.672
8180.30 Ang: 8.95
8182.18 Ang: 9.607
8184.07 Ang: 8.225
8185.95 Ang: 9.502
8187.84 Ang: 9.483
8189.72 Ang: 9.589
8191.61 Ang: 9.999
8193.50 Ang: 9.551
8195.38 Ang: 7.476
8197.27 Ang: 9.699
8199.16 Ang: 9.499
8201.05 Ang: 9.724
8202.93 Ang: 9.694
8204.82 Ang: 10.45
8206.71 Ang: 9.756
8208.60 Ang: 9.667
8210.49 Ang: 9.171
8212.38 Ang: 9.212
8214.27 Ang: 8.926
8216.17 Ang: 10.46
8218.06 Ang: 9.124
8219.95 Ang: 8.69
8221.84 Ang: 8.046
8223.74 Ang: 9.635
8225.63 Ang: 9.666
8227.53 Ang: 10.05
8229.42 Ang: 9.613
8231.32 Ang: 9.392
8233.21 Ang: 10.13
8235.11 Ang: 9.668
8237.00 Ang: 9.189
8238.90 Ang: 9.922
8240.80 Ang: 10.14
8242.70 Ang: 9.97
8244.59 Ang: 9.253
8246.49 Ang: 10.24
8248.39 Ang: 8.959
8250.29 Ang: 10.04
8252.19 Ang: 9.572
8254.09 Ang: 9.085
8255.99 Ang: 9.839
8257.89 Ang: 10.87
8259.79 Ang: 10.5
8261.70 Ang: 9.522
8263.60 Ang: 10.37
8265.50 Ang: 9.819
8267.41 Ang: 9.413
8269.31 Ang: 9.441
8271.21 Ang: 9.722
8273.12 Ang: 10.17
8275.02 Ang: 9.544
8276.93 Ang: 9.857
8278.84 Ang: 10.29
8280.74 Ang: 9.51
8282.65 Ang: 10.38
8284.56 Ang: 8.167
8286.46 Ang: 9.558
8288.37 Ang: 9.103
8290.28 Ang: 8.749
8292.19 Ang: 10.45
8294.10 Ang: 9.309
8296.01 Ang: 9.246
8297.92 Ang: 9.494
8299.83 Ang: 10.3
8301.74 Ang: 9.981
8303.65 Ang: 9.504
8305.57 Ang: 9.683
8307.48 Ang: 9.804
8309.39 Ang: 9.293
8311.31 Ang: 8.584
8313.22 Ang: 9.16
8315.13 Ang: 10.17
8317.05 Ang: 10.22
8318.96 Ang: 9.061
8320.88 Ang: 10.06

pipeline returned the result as 0.9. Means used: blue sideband 9.64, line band 9.42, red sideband 9.7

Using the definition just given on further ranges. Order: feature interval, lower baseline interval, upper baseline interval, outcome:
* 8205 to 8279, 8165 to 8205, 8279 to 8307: -0.94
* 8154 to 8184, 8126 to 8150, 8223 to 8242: 0.61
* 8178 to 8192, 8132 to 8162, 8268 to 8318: 0.50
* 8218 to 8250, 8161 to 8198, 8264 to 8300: 0.02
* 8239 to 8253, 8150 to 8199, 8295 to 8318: -0.28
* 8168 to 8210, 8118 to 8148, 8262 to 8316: 0.84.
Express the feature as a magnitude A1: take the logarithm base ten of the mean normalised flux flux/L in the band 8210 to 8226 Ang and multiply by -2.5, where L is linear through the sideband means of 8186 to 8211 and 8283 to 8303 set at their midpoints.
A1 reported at 0.04 mag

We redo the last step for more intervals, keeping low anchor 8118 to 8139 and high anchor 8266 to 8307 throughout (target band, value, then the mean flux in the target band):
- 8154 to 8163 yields 0.02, 9.48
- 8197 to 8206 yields -0.02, 9.82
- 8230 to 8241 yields -0.01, 9.71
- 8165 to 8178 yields -0.02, 9.85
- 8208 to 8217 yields 0.02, 9.46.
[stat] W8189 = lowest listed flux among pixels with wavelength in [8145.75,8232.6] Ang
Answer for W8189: 7.476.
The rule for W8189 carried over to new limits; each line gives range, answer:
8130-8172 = 8.869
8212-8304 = 8.046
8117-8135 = 9.363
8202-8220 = 8.69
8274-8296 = 8.167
